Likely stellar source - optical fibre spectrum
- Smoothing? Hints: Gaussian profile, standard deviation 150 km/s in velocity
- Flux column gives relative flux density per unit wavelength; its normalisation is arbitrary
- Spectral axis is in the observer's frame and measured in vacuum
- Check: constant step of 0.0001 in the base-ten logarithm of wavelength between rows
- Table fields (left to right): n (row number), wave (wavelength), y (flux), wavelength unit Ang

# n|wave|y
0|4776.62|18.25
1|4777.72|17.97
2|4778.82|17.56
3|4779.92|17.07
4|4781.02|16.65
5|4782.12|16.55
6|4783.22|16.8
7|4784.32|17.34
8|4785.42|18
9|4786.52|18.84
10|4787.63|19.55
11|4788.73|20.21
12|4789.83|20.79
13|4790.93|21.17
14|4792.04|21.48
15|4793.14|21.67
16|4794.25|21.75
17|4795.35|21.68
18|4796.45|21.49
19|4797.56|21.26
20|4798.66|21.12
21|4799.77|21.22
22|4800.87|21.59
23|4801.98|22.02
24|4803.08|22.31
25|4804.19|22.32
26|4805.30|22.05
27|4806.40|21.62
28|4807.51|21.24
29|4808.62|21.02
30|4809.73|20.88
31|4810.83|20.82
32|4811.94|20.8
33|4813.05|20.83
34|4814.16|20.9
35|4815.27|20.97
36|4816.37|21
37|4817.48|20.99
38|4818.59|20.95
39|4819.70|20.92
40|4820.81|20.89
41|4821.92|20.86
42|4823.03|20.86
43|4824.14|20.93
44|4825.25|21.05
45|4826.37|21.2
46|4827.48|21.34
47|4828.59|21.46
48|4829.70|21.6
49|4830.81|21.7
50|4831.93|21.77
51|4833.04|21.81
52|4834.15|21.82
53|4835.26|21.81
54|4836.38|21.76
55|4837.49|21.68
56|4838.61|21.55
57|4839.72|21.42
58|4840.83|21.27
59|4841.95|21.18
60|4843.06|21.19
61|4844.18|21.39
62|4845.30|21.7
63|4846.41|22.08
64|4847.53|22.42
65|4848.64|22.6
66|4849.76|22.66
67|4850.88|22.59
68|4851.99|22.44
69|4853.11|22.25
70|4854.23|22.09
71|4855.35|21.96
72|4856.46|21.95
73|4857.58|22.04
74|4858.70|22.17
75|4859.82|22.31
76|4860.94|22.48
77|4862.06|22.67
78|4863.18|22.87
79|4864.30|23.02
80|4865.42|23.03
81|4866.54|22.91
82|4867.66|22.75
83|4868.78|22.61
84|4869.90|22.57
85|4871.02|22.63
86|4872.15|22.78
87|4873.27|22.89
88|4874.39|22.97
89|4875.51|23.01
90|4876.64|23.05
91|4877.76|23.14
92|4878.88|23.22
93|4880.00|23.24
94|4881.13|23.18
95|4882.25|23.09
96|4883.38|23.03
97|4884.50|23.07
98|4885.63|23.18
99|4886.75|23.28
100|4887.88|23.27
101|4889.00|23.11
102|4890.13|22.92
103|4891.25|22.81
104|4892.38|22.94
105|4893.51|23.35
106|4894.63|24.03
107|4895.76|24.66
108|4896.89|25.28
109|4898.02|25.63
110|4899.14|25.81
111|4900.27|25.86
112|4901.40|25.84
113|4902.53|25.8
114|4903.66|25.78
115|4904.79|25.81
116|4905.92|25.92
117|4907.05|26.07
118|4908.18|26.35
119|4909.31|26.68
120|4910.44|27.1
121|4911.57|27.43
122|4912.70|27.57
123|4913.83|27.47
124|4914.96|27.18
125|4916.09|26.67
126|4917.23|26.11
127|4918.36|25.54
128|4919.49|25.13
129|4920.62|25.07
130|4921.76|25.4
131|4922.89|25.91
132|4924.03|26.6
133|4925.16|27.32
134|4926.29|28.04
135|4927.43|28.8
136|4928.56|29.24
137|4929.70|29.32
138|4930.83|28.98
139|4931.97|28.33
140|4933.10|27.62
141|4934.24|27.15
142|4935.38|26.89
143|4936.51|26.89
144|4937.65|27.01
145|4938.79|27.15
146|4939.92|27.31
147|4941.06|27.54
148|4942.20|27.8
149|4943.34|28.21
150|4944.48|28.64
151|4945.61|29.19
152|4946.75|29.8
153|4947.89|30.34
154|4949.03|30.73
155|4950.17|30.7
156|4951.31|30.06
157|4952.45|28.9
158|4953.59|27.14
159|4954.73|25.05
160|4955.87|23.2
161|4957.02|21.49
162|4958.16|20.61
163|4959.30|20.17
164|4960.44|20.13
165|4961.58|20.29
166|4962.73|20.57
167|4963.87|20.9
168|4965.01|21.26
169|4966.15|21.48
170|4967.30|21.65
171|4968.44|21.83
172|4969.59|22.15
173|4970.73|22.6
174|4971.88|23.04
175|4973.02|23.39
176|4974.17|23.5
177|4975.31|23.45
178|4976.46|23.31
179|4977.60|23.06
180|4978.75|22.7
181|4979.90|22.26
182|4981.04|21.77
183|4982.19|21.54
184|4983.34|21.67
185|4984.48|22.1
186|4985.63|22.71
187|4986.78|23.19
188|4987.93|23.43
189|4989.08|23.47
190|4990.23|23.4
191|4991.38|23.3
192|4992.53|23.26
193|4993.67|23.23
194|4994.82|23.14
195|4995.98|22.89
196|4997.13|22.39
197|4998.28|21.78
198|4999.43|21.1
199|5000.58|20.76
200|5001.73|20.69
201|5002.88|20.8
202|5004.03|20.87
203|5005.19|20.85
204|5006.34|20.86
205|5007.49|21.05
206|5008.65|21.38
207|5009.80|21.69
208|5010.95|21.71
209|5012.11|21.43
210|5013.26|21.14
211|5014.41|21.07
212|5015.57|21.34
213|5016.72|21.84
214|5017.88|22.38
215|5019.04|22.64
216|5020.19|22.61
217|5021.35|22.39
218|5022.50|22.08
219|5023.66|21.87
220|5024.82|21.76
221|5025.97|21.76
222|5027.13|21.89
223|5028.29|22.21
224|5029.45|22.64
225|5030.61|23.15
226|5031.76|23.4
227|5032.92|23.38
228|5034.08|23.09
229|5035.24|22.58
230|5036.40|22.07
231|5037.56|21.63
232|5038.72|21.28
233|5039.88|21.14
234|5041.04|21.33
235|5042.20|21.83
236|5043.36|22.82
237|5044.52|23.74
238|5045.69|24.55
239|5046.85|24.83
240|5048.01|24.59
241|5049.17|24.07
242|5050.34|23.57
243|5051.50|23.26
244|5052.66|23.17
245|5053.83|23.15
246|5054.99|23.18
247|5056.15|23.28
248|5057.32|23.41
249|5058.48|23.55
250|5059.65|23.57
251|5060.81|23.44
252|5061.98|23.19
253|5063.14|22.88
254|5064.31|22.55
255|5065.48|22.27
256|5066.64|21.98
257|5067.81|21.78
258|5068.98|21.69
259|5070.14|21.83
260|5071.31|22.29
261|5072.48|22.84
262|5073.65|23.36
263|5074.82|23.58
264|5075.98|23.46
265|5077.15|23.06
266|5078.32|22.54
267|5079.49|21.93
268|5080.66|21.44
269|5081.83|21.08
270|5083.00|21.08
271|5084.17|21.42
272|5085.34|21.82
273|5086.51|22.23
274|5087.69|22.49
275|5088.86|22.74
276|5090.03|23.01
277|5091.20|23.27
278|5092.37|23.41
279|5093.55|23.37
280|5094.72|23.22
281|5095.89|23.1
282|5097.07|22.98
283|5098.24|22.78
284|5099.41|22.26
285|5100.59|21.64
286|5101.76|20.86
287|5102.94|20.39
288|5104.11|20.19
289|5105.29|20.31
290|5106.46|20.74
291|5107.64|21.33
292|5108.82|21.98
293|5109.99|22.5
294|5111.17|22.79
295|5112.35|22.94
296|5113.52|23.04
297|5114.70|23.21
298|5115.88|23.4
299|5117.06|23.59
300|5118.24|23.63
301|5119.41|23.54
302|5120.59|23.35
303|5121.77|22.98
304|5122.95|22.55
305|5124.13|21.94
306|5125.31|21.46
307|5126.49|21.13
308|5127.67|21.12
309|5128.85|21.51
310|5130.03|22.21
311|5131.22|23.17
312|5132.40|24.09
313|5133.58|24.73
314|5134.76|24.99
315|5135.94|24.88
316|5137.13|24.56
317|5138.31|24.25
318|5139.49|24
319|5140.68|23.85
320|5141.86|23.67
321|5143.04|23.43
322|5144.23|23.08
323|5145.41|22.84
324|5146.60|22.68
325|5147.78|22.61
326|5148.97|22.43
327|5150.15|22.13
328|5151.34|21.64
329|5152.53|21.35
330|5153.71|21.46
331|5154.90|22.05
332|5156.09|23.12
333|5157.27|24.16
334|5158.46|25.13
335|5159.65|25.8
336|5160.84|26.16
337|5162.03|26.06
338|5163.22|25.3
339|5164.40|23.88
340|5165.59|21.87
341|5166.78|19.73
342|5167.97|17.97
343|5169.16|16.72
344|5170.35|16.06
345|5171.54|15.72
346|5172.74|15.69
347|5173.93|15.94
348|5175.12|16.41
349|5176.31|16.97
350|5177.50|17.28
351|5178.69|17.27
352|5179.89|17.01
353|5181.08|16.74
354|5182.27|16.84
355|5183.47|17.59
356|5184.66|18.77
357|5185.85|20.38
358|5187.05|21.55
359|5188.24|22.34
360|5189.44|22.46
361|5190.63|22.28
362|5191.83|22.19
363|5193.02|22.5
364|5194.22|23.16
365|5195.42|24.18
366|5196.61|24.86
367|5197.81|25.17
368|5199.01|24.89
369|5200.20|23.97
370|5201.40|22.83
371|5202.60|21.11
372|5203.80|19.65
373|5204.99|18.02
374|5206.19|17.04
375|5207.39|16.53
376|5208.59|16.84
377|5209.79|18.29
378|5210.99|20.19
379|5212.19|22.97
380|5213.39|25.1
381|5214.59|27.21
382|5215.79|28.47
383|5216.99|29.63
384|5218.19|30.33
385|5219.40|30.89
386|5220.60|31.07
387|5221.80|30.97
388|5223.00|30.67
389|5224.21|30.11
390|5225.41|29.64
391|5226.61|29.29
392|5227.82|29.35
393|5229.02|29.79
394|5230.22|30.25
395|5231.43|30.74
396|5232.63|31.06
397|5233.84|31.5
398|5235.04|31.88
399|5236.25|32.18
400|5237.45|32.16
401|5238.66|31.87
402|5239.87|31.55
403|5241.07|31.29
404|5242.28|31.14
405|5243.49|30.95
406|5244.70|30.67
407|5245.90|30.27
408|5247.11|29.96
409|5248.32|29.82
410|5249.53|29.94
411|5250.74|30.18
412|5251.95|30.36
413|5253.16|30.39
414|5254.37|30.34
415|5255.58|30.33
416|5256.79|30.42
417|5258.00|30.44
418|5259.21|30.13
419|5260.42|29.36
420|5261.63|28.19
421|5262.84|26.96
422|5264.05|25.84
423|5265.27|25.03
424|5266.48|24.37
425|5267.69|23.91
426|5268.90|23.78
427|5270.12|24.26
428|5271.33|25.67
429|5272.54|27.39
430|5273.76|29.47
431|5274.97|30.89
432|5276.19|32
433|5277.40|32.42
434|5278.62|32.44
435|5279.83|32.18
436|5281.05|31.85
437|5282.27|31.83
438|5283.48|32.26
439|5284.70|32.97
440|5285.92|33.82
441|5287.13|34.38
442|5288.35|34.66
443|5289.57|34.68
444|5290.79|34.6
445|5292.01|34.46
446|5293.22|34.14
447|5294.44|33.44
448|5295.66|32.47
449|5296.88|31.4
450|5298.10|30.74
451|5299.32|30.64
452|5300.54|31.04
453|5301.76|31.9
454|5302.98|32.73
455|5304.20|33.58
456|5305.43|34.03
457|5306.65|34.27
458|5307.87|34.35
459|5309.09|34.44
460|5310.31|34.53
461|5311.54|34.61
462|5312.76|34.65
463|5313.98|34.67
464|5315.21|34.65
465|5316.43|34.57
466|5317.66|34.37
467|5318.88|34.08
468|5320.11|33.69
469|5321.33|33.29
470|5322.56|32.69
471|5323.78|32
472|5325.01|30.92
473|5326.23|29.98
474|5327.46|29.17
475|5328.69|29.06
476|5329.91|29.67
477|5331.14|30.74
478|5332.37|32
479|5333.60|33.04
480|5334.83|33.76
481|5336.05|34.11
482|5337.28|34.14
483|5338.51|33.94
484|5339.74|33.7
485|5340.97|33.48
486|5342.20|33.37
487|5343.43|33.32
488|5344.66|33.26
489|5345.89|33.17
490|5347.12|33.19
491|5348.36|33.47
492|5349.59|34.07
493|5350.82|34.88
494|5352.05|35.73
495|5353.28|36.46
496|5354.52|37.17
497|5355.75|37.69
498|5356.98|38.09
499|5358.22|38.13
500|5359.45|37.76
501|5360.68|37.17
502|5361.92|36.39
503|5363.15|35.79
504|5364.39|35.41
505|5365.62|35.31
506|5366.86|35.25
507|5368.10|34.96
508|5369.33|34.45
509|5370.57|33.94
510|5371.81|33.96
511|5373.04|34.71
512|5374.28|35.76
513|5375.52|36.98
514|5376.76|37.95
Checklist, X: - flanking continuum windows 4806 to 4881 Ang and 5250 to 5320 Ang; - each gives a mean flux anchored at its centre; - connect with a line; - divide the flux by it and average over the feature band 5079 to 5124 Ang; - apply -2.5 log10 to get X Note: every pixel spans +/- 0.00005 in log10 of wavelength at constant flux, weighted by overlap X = 0.22 mag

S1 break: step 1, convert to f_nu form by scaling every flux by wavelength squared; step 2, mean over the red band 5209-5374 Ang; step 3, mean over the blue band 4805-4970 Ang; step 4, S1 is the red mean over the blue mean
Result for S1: 1.56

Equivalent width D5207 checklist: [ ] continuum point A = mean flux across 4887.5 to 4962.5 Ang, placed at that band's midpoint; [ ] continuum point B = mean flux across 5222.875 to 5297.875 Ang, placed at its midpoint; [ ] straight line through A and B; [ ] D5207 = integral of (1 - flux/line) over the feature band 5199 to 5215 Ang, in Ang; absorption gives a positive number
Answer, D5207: 4.8 Ang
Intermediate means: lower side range 26.2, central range 20.8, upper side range 30.5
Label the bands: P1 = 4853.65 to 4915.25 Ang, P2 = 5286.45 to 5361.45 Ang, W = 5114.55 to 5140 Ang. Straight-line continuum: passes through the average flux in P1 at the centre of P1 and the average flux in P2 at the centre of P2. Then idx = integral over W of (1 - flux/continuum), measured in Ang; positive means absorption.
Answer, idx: 5.3 Ang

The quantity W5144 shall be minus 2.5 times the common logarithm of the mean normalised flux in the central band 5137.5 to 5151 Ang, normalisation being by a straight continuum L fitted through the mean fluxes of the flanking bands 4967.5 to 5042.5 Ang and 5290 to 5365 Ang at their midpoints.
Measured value 0.173 mag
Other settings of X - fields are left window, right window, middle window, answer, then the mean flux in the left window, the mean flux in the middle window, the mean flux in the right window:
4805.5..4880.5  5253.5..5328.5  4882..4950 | -0.126 mag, 21.9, 26.4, 31.4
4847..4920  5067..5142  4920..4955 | -0.185 mag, 24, 28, 22.6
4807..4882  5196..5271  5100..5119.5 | 0.166 mag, 21.9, 22.1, 27.5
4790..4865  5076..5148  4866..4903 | -0.083 mag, 21.6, 23.6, 22.6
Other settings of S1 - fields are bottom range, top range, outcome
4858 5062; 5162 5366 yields 1.37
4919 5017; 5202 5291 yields 1.33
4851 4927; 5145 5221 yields 1.00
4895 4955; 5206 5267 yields 1.19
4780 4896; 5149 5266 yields 1.33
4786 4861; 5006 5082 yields 1.15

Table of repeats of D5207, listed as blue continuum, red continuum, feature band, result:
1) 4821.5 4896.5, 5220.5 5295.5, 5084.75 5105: 3.6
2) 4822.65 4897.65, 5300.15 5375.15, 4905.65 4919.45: -1.7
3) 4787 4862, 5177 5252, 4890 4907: -2.0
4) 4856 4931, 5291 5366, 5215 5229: 0.7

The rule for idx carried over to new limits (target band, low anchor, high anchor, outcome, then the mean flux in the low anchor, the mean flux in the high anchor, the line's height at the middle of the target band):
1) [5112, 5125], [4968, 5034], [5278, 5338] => 1.6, 22.2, 32.9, 26.3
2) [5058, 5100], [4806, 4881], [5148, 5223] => -1.3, 21.9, 21.9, 21.9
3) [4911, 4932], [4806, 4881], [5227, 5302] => -3.2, 21.9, 30.5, 23.5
